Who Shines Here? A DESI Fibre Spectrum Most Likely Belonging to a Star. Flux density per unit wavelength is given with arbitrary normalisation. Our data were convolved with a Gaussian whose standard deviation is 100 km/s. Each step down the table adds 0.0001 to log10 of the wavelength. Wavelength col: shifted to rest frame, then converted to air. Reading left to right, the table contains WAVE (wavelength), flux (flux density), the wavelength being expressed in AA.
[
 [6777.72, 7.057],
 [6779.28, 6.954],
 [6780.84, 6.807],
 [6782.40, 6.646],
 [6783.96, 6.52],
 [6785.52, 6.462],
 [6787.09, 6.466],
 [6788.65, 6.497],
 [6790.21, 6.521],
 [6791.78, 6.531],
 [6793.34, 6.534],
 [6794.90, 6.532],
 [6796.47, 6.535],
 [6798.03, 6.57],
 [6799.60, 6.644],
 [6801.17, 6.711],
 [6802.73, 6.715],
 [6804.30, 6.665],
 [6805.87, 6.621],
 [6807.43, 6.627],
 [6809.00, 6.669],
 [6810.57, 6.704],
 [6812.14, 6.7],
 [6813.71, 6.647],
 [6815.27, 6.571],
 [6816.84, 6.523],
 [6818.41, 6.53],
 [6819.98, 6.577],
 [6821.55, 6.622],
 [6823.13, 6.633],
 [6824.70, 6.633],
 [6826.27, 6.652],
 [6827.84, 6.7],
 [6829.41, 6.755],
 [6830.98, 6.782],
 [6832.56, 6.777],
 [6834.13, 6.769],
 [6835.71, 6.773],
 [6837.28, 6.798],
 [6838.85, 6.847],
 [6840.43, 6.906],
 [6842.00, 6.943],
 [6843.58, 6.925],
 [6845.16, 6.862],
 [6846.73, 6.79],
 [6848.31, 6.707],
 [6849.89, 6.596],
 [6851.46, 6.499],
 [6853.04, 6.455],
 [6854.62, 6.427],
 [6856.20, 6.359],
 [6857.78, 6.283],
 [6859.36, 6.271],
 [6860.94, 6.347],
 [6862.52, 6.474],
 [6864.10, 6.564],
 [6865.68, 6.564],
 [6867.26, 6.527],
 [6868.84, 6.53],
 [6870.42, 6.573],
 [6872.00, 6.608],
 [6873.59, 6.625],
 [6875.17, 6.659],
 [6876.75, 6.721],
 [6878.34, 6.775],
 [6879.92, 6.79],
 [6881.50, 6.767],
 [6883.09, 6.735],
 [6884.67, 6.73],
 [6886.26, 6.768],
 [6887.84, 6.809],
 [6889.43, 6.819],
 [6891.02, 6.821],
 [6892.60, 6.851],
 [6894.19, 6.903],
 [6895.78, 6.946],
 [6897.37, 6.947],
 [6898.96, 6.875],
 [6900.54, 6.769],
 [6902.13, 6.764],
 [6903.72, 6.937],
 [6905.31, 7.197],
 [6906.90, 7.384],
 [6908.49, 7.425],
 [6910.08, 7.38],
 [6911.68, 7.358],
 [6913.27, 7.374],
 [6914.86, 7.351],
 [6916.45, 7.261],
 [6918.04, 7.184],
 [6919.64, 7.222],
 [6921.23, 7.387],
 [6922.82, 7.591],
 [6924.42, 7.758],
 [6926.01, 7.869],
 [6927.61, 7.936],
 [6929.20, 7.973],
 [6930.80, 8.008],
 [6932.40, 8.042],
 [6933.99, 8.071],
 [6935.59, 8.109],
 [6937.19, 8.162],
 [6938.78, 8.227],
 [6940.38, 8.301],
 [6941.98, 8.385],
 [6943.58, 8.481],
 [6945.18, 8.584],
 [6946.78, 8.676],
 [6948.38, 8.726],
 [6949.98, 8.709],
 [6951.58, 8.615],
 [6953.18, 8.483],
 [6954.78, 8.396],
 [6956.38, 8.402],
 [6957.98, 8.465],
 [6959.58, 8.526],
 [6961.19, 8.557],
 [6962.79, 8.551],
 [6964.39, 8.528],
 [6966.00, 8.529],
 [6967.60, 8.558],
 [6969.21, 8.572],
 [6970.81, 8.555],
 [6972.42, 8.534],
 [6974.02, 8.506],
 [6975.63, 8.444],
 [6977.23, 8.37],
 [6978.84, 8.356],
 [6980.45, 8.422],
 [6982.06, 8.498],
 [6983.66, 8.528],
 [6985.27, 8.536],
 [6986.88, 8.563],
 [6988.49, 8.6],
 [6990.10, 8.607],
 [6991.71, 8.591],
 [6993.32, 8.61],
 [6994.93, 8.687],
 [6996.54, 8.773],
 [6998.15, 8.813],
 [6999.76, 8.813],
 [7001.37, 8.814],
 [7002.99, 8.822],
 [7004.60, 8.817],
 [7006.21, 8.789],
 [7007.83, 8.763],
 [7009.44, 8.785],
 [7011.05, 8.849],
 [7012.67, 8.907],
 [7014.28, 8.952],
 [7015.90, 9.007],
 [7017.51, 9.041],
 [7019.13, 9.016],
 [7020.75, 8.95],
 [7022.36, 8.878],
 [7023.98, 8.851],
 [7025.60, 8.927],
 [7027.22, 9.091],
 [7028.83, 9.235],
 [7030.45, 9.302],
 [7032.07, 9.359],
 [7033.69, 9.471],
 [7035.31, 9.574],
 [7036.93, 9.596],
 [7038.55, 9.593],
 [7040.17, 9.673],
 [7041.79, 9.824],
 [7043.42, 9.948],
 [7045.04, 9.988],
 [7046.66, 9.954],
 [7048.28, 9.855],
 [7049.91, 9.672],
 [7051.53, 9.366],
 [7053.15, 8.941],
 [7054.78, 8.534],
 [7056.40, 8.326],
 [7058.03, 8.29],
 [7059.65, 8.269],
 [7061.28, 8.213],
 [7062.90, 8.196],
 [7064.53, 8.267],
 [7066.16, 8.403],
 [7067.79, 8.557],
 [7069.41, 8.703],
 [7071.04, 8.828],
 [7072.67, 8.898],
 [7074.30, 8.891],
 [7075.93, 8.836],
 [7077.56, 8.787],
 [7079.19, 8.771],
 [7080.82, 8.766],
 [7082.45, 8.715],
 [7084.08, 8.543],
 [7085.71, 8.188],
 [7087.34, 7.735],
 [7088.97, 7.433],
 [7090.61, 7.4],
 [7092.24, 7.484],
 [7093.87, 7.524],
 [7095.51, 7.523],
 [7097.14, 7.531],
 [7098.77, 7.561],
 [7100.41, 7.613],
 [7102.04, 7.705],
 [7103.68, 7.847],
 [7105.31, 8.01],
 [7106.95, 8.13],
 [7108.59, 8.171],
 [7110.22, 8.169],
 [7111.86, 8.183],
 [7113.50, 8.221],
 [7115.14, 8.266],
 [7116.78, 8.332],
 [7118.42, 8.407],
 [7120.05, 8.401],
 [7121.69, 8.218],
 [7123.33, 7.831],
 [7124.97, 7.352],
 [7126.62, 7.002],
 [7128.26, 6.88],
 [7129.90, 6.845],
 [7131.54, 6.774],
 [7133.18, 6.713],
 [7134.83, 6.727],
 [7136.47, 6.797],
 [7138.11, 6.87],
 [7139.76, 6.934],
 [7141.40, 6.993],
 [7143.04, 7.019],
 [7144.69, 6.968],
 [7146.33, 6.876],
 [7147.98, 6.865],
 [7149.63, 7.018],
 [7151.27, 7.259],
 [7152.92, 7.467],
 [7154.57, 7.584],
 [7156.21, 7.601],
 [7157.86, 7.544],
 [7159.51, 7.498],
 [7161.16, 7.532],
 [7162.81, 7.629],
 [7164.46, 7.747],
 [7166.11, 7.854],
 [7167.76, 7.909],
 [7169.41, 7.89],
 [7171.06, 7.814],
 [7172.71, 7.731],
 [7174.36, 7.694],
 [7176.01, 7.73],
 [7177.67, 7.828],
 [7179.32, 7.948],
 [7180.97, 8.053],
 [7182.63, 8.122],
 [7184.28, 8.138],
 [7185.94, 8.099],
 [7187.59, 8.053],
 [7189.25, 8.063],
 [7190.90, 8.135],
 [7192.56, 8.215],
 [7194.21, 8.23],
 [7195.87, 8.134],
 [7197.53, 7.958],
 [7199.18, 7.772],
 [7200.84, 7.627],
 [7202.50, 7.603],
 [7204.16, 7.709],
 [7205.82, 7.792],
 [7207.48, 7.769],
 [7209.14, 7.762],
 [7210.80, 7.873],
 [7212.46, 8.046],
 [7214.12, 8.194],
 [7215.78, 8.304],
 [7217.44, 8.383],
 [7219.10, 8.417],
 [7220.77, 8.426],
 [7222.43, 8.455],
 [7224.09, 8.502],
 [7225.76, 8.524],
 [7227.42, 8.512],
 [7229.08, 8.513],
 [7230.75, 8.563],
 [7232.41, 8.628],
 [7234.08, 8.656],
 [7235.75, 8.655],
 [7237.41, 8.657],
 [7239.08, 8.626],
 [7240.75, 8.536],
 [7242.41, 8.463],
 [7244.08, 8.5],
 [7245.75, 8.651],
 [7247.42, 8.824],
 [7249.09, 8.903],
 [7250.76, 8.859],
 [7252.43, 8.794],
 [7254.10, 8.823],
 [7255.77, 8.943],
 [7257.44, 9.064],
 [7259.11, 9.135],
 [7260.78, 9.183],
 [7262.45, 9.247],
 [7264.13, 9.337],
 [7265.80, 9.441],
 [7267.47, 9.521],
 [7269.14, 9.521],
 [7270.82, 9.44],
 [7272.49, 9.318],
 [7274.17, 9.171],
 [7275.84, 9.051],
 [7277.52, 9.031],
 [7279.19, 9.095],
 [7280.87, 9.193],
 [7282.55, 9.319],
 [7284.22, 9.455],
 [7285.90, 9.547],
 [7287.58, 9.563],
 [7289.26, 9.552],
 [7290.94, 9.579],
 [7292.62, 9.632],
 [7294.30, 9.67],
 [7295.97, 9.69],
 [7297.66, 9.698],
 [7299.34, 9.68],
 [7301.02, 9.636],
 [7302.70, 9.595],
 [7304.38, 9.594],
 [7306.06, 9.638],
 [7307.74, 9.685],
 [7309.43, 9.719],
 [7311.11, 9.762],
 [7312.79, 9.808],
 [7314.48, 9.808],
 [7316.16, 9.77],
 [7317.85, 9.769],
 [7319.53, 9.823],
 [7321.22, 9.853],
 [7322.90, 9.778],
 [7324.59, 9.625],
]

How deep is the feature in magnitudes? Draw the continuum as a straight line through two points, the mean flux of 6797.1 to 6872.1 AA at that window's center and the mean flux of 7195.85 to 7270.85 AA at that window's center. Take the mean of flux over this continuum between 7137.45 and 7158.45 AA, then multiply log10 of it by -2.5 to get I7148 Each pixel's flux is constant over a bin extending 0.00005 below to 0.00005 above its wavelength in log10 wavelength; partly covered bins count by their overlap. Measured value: 0.140 mag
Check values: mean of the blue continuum 6.63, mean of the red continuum 8.55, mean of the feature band 7.15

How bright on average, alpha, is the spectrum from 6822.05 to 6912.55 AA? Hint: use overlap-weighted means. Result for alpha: 6.76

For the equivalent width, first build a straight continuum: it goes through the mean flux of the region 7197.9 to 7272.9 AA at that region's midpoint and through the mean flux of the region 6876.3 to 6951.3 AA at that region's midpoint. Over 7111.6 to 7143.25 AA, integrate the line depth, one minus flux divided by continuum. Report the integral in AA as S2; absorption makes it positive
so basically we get 3.0 AA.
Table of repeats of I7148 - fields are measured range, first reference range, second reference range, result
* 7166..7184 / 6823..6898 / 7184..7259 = 0.03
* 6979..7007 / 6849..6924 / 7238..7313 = -0.15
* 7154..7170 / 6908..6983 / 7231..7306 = 0.15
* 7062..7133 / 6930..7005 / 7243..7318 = 0.11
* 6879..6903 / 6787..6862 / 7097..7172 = 0.00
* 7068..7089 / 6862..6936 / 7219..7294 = -0.07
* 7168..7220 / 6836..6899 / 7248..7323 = 0.11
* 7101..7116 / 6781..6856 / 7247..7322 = 0.04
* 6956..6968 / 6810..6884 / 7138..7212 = -0.21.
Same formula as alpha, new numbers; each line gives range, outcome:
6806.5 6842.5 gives 6.7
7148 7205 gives 7.79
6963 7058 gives 8.93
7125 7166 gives 7.15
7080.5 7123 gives 7.99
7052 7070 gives 8.44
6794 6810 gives 6.63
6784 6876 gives 6.62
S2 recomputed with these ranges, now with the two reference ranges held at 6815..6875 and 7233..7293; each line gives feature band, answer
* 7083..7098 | 0.64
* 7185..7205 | 1.65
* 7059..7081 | -1.79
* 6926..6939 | -1.65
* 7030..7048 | -4.42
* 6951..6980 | -4.59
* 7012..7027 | -2.55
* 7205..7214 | 0.92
